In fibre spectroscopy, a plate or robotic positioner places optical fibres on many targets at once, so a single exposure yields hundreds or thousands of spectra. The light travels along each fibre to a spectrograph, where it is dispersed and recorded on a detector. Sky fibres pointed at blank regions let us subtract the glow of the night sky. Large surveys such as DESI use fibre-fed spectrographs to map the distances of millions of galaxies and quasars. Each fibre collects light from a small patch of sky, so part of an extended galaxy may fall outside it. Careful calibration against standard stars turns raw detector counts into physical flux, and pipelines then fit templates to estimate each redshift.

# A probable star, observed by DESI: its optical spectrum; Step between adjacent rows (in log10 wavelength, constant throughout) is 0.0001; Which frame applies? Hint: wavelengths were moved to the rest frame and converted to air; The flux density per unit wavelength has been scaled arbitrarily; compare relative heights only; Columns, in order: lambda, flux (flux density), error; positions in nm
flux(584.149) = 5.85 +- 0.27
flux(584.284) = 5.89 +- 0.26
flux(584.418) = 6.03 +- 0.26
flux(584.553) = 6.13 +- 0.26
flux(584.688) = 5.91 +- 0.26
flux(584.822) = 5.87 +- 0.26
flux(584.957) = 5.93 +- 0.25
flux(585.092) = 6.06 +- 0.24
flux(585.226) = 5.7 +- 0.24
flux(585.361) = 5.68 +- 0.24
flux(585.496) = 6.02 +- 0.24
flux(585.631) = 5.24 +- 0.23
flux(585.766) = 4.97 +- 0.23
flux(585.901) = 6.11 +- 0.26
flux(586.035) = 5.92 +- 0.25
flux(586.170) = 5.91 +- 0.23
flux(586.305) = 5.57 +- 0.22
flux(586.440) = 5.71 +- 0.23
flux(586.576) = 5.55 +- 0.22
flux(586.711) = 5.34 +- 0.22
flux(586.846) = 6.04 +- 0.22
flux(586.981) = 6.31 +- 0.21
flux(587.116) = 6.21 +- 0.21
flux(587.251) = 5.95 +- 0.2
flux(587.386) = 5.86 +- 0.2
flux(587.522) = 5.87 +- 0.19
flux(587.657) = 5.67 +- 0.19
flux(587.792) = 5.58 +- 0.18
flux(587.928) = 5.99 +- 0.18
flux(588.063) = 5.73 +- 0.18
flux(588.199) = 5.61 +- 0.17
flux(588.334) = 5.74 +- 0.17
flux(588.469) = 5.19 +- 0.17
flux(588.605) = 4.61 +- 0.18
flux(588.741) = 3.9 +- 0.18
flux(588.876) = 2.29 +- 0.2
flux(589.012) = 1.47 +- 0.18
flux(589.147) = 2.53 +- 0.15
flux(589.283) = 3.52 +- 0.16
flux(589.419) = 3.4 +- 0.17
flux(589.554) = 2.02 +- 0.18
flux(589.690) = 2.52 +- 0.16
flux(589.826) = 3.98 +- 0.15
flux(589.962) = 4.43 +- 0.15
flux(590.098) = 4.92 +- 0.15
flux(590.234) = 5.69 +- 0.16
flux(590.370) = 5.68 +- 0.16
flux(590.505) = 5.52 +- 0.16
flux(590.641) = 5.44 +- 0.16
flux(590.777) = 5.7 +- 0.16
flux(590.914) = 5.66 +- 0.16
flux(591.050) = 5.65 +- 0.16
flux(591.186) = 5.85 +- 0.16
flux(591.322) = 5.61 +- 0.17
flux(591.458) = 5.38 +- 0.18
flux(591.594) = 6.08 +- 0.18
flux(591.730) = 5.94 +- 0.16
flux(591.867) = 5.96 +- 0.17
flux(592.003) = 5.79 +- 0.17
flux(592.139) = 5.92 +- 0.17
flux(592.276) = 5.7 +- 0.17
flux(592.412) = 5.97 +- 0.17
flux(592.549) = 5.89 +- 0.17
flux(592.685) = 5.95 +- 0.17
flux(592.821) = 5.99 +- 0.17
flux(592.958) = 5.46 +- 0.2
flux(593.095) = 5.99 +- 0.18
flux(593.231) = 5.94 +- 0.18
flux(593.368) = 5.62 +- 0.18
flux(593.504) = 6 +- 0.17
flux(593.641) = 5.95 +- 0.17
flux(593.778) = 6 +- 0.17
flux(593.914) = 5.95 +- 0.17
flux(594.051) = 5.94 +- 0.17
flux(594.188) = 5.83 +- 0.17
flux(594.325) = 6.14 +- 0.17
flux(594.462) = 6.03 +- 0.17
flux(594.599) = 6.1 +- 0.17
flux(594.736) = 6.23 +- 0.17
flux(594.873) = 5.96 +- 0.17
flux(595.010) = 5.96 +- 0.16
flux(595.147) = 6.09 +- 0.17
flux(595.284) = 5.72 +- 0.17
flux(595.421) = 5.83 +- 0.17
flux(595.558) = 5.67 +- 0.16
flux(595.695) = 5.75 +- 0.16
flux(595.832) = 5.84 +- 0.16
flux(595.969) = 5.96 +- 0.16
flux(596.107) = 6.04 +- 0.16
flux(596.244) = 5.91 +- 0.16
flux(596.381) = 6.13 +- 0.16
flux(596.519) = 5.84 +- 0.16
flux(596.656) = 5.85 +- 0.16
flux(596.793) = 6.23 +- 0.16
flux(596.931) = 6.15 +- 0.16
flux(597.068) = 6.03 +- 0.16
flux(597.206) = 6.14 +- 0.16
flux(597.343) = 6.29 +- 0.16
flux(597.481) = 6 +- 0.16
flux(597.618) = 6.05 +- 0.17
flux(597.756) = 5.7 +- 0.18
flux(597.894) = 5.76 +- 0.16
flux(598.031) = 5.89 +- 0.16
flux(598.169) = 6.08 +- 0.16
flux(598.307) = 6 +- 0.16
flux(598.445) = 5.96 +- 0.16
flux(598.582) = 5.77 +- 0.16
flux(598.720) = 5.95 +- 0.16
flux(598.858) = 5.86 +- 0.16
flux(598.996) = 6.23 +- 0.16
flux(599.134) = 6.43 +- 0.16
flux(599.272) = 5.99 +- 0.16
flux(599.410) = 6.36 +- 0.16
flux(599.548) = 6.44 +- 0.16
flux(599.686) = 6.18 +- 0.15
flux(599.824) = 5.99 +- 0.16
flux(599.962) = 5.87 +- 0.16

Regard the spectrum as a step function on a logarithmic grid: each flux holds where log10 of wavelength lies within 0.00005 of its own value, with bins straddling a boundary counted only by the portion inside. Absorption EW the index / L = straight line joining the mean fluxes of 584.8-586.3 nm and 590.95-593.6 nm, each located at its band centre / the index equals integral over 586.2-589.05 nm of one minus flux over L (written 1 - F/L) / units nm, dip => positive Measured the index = 0.24 nm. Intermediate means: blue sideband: 5.75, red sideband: 5.83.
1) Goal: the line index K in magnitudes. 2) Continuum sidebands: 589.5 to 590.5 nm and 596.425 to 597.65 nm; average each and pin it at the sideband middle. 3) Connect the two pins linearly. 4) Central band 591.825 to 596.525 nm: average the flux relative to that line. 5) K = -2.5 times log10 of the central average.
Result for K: -0.11 mag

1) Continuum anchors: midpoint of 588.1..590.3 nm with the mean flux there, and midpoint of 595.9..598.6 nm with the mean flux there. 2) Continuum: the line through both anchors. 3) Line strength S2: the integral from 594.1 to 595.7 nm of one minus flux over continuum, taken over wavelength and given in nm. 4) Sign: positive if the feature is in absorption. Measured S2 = -0.17 nm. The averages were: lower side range 3.89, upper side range 5.99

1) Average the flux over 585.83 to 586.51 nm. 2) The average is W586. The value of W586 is 5.84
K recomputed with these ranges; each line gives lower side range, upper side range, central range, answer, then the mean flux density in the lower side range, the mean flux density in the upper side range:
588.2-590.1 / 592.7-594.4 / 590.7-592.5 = -0.18 mag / 3.63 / 5.9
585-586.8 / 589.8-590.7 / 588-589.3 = 0.30 mag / 5.68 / 5.15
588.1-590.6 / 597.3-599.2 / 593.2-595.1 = -0.17 mag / 4.09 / 5.99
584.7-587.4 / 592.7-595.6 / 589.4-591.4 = 0.21 mag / 5.8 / 5.93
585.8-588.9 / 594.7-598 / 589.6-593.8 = 0.04 mag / 5.55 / 5.96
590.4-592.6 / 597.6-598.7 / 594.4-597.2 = -0.02 mag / 5.75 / 5.9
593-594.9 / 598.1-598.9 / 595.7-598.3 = -0.01 mag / 5.97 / 5.94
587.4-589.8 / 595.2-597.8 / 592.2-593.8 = -0.13 mag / 4.24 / 5.96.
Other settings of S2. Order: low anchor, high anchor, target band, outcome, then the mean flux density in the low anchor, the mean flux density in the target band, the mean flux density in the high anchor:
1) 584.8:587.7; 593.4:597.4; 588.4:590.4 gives 0.73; 5.79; 3.71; 5.98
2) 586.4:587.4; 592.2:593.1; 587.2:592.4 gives 0.79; 5.88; 4.96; 5.84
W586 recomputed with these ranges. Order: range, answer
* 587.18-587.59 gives 5.9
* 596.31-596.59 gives 5.98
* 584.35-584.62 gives 6.08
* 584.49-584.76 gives 6.02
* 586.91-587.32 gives 6.17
